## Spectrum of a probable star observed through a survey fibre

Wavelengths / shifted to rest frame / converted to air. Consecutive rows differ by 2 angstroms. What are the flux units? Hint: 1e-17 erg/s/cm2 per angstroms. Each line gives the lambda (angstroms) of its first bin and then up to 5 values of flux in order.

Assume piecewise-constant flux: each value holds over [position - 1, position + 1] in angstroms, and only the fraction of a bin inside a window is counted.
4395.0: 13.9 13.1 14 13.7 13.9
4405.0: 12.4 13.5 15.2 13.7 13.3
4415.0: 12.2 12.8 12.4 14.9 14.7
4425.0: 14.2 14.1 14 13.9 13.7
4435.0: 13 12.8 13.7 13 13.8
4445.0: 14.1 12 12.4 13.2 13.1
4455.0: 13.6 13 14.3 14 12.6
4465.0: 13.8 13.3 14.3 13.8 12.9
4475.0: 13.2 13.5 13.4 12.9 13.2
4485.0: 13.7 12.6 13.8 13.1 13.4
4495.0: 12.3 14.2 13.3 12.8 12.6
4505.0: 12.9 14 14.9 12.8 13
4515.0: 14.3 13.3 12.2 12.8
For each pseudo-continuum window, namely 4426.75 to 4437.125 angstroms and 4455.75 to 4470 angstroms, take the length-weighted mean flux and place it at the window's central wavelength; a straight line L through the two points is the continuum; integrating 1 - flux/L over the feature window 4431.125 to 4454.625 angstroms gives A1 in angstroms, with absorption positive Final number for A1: 0.7 angstroms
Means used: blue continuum 13.6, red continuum 13.6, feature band 13.2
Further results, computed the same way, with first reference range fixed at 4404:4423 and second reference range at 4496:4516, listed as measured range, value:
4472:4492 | 0.4 angstroms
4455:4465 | 0.0 angstroms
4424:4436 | -0.3 angstroms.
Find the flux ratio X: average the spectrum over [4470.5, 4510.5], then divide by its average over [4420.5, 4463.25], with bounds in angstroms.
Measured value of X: 0.98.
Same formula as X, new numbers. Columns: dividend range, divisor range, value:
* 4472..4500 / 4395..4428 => 0.97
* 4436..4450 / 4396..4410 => 0.96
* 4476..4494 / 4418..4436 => 0.96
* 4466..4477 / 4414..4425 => 1.00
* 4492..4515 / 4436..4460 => 1.01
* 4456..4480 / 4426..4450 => 1.01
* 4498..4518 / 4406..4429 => 0.97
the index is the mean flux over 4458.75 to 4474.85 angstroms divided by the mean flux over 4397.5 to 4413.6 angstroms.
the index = 1.0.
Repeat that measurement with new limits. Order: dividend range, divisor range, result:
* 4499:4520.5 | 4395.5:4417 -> 0.98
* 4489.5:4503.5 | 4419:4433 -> 0.93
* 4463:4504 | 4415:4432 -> 0.96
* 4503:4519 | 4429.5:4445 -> 1.00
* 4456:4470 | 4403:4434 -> 1.00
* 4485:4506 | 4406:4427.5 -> 0.96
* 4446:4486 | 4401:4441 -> 0.98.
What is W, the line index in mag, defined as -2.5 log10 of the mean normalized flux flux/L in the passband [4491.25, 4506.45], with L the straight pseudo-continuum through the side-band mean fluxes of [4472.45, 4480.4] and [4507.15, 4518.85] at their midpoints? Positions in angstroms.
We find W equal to 0.03 mag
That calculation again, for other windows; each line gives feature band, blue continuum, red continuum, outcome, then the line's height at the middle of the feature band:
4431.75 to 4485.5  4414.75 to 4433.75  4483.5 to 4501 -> 0.01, 13.5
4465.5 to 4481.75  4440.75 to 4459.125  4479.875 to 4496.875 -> -0.02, 13.2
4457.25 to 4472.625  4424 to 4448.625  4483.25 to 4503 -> -0.02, 13.4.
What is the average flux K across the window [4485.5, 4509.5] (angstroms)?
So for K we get 13.3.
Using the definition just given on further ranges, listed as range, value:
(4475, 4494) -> 13.3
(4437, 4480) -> 13.4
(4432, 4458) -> 13.2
